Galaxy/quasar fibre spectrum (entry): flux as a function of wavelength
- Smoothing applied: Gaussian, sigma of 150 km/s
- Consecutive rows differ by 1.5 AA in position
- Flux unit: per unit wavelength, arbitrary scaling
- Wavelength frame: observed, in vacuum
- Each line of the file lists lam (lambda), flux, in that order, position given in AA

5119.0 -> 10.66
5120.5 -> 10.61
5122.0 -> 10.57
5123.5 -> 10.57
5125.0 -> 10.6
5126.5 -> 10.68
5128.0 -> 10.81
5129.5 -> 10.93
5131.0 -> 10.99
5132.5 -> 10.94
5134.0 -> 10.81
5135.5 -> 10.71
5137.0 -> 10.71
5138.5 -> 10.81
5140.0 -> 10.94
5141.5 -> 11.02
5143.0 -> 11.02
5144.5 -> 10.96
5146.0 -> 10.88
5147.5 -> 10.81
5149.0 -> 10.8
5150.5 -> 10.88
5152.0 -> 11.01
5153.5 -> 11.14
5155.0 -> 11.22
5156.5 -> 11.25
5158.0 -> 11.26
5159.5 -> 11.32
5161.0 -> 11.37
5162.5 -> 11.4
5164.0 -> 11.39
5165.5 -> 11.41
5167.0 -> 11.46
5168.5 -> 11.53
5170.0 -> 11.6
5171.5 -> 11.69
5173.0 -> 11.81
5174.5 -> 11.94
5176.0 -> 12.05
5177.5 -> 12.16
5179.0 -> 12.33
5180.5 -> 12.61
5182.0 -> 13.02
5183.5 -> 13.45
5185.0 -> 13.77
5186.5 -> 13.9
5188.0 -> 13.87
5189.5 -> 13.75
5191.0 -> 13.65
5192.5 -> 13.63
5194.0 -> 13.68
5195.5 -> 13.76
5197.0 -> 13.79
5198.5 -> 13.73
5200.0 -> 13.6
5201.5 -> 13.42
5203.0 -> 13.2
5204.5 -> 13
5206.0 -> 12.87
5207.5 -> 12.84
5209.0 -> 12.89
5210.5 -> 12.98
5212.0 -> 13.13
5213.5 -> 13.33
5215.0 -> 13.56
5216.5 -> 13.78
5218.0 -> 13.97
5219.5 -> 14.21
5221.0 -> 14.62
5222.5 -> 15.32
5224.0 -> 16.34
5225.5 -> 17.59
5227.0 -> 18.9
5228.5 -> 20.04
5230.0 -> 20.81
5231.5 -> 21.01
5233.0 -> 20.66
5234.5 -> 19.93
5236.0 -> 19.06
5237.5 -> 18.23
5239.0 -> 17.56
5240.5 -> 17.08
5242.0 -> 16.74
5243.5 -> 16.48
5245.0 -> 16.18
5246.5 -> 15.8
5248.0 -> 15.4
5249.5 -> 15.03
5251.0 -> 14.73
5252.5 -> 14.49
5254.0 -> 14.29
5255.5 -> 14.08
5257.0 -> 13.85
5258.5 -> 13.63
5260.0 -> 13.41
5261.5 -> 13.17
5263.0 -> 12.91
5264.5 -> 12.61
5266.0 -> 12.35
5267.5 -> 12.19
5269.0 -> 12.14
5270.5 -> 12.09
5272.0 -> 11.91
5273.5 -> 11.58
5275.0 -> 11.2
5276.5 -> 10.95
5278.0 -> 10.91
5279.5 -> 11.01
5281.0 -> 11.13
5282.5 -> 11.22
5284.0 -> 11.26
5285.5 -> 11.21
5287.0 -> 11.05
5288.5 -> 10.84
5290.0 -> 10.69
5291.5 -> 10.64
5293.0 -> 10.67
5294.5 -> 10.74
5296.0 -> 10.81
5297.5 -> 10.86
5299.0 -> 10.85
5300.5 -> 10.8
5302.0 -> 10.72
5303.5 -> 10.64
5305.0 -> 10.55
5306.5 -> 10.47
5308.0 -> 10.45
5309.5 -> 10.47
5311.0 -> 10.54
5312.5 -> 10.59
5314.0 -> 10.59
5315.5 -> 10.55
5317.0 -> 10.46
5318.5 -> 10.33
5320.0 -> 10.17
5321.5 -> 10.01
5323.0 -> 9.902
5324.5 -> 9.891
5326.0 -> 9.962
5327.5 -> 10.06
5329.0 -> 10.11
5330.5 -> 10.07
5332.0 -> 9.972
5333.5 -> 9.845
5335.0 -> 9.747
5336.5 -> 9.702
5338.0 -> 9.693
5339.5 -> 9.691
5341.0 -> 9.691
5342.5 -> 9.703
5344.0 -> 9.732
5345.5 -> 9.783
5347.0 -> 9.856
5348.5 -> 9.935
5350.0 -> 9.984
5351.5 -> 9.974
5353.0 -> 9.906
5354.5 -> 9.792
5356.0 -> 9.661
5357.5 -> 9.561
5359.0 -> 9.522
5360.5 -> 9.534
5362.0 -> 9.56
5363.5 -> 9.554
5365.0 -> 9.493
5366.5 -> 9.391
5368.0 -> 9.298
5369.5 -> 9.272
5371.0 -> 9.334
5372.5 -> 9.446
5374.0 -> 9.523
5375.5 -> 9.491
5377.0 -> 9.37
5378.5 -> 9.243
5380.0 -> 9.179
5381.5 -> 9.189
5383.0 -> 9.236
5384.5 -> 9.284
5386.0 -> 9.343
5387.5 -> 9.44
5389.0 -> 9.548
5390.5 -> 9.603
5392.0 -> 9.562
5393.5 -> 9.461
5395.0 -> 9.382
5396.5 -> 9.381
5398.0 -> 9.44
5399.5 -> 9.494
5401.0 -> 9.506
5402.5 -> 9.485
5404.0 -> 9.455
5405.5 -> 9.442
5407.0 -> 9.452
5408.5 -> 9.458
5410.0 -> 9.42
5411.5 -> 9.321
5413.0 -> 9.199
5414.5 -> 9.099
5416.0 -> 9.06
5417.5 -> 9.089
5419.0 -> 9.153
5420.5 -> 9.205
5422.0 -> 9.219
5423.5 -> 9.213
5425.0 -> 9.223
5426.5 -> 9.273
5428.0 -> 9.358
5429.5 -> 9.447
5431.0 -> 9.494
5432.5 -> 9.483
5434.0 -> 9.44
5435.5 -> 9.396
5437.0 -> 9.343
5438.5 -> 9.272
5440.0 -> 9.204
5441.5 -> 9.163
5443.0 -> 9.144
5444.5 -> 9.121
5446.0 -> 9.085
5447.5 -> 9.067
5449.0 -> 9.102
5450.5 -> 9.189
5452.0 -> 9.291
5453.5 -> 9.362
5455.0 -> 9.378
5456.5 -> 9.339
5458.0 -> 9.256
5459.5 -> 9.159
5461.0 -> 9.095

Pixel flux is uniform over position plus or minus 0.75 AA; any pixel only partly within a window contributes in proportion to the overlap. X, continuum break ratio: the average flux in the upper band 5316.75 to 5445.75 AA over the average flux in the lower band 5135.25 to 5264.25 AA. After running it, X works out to 0.7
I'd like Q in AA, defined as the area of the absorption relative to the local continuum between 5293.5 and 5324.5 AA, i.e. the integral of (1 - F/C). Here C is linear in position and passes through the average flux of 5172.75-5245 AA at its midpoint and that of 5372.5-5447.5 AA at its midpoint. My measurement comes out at 4.1 AA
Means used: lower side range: 14.9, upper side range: 9.33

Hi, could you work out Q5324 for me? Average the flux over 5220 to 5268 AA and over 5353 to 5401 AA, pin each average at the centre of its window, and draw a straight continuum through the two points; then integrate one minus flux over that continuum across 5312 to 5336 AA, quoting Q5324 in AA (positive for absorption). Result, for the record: 3.9 AA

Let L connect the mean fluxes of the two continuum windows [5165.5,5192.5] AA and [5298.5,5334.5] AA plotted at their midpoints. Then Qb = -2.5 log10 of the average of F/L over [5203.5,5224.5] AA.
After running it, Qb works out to -0.14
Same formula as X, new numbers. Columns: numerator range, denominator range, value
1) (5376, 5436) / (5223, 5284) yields 0.63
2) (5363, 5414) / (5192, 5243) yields 0.60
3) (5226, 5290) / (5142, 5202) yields 1.19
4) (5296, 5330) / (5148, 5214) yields 0.84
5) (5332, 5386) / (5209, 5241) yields 0.57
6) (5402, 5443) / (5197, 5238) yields 0.60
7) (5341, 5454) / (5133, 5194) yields 0.80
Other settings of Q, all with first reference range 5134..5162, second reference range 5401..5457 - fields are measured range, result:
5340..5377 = 0.4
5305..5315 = -0.5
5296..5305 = -0.6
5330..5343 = 0.1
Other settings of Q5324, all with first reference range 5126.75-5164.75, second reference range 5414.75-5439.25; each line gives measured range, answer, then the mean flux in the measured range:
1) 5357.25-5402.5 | 0.7 AA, 9.42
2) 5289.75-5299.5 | -0.6 AA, 10.8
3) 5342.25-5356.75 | -0.1 AA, 9.84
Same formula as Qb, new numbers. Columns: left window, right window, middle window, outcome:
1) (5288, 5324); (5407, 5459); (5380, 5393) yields 0.039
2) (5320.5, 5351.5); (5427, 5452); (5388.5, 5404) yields 0.004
